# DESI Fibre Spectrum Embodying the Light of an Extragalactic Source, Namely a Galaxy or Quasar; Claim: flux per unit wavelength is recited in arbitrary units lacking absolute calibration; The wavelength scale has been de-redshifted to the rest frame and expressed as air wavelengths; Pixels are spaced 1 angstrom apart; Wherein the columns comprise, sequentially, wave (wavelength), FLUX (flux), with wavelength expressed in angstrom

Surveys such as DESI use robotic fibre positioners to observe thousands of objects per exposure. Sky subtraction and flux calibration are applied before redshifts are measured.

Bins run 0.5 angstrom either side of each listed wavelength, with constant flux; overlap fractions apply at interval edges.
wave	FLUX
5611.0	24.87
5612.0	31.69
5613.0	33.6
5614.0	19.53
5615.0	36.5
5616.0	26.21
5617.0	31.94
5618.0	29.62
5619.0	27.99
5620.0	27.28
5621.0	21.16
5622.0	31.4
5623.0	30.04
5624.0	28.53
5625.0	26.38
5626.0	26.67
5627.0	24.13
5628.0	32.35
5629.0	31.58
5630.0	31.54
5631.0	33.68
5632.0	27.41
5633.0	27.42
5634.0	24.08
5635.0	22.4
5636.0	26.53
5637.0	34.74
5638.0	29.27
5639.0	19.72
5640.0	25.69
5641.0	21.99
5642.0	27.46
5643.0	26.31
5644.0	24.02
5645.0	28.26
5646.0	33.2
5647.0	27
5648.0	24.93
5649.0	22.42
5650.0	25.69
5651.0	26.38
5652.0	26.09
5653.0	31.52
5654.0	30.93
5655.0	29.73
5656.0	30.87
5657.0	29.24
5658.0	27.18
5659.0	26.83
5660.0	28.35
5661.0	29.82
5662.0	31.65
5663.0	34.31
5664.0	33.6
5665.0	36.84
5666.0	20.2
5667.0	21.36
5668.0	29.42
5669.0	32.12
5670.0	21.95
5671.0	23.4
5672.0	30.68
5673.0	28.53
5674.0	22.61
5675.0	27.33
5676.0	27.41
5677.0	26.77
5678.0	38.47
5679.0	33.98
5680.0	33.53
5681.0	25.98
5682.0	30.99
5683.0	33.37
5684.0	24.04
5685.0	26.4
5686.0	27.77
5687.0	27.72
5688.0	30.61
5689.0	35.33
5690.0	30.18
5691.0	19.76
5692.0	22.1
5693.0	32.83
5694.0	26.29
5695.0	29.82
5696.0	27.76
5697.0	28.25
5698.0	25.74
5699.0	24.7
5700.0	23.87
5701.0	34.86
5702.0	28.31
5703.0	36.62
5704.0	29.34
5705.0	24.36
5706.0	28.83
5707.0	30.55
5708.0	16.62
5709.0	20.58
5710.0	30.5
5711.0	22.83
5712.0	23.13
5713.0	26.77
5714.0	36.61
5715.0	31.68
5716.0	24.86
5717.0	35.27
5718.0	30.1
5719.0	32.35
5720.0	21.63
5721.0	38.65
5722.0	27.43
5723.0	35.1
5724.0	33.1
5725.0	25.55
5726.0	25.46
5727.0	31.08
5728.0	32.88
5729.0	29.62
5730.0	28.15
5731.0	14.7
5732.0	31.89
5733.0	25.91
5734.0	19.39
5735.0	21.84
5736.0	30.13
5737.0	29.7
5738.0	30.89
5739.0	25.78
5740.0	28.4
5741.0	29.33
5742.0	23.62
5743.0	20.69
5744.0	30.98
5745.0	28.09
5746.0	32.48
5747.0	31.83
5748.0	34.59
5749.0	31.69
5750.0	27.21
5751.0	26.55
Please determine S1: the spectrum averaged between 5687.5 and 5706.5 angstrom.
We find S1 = 28.4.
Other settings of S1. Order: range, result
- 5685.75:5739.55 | 28.1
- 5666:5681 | 28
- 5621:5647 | 27.6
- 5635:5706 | 28.2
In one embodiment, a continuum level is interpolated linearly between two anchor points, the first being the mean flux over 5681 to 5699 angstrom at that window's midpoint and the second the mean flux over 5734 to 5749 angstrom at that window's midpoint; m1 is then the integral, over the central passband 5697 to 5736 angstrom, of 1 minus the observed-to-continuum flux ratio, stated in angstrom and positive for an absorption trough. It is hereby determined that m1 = 0.3 angstrom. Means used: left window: 28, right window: 28.3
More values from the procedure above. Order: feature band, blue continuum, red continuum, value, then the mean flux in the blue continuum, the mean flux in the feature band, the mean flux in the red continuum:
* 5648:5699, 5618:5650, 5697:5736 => -1.49 angstrom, 27.3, 28.4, 27.9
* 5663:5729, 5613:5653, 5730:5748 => -3.35 angstrom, 27.5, 28.6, 27.1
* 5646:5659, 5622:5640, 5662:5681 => 0.33 angstrom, 28.1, 27.8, 29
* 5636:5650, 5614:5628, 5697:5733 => 0.83 angstrom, 28.1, 26.5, 28.4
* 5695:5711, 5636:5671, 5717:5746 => 0.40 angstrom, 27.8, 27.3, 28.1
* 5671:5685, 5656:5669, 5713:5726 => 0.21 angstrom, 29.3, 29.2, 30.6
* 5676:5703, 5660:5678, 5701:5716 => -0.83 angstrom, 28.4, 28.9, 27.8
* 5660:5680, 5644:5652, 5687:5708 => -1.28 angstrom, 26.6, 29.1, 28.2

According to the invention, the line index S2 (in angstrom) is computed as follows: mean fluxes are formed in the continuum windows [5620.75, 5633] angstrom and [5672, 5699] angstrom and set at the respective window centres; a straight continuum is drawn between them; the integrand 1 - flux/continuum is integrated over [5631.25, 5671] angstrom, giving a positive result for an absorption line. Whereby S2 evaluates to 1.6 angstrom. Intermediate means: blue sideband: 28.8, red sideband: 28.6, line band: 27.6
